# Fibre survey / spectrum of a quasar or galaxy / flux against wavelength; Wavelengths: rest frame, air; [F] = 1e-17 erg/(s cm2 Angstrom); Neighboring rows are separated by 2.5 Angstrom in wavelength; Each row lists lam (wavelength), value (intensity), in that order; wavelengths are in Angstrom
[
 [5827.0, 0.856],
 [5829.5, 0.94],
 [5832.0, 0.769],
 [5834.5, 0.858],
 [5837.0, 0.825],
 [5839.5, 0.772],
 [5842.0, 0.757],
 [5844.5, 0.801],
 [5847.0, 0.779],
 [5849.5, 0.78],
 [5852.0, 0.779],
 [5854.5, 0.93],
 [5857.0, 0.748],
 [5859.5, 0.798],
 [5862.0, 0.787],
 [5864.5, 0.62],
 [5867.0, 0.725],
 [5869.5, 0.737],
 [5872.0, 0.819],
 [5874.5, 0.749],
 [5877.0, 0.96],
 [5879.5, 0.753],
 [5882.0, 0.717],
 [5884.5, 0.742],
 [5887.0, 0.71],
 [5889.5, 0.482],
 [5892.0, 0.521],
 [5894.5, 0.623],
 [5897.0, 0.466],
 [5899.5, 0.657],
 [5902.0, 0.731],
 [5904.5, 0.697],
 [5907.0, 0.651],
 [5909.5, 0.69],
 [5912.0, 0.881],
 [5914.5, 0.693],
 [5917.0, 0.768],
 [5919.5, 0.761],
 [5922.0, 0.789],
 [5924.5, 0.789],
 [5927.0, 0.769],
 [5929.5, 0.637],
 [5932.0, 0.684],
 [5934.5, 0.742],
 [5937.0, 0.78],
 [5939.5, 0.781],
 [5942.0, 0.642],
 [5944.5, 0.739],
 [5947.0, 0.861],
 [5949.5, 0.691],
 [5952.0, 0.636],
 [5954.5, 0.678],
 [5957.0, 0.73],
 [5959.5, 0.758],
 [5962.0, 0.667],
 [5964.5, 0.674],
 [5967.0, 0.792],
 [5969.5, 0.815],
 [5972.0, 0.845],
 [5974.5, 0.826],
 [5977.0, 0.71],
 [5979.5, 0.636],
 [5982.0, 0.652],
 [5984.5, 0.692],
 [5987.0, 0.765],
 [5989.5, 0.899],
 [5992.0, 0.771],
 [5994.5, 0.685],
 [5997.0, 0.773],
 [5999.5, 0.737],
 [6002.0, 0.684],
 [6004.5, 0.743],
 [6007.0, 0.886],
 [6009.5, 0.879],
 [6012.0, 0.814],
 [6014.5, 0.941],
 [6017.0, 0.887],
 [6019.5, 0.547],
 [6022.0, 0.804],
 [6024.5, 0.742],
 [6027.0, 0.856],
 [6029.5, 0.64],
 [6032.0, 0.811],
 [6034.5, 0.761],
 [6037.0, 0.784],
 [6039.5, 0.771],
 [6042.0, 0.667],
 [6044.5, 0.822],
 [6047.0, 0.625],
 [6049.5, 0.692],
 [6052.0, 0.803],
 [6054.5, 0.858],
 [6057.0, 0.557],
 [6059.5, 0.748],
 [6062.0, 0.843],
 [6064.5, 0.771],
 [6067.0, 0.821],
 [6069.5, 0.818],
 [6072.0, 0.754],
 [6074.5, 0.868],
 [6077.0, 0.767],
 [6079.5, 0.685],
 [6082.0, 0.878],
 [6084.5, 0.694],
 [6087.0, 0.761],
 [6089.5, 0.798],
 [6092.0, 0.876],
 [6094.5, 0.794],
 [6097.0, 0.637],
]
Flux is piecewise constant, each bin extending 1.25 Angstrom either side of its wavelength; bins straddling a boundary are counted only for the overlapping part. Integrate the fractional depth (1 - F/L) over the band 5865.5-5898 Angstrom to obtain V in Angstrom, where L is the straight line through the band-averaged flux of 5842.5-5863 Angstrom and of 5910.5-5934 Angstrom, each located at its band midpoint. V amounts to 3.6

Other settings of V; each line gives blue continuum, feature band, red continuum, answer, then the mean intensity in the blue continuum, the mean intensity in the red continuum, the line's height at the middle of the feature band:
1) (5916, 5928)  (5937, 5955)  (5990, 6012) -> 1.2 Angstrom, 0.775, 0.777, 0.776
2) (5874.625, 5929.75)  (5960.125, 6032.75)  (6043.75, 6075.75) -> -2.1 Angstrom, 0.706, 0.767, 0.742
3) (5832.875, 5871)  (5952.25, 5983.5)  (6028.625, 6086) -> 1.6 Angstrom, 0.78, 0.759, 0.768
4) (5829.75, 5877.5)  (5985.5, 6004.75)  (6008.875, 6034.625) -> 0.8 Angstrom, 0.79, 0.788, 0.789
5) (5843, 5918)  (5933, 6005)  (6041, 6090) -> 0.5 Angstrom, 0.726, 0.761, 0.743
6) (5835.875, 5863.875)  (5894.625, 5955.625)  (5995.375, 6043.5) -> 5.3 Angstrom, 0.792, 0.775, 0.784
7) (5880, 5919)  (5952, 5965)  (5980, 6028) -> 0.6 Angstrom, 0.672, 0.774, 0.73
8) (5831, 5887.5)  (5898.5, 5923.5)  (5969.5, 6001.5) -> 1.1 Angstrom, 0.78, 0.75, 0.768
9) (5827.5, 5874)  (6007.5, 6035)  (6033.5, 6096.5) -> -0.7 Angstrom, 0.791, 0.767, 0.772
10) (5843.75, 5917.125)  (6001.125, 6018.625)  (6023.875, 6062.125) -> -2.1 Angstrom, 0.725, 0.746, 0.742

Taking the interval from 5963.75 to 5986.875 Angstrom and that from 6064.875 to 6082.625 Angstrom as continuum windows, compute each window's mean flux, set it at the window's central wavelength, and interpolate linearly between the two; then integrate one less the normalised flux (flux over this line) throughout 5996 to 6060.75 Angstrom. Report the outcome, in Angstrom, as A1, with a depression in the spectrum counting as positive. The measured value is 0.55 Angstrom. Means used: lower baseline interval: 0.741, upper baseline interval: 0.795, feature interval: 0.763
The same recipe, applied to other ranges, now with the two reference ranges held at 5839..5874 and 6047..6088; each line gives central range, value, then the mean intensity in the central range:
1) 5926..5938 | 0.8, 0.72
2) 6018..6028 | 0.4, 0.738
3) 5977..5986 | 1.2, 0.67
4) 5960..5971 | 0.4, 0.741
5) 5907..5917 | 0.4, 0.743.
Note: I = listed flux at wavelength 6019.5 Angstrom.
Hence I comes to 0.547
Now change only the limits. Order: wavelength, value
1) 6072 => 0.754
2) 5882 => 0.717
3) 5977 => 0.71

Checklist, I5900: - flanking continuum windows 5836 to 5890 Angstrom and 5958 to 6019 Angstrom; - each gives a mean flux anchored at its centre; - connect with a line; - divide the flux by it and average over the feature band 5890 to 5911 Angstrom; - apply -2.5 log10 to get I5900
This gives 0.22 mag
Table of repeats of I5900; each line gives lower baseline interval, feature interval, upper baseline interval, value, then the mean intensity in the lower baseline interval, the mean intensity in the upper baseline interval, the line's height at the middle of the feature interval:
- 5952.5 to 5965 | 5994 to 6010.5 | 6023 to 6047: -0.06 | 0.699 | 0.755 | 0.731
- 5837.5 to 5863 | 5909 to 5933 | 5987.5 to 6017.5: 0.07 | 0.794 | 0.805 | 0.799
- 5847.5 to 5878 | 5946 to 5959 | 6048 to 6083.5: 0.09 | 0.784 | 0.774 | 0.78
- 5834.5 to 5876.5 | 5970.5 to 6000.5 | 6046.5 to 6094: 0.04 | 0.781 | 0.772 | 0.776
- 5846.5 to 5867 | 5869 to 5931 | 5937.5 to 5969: 0.06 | 0.774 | 0.724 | 0.752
